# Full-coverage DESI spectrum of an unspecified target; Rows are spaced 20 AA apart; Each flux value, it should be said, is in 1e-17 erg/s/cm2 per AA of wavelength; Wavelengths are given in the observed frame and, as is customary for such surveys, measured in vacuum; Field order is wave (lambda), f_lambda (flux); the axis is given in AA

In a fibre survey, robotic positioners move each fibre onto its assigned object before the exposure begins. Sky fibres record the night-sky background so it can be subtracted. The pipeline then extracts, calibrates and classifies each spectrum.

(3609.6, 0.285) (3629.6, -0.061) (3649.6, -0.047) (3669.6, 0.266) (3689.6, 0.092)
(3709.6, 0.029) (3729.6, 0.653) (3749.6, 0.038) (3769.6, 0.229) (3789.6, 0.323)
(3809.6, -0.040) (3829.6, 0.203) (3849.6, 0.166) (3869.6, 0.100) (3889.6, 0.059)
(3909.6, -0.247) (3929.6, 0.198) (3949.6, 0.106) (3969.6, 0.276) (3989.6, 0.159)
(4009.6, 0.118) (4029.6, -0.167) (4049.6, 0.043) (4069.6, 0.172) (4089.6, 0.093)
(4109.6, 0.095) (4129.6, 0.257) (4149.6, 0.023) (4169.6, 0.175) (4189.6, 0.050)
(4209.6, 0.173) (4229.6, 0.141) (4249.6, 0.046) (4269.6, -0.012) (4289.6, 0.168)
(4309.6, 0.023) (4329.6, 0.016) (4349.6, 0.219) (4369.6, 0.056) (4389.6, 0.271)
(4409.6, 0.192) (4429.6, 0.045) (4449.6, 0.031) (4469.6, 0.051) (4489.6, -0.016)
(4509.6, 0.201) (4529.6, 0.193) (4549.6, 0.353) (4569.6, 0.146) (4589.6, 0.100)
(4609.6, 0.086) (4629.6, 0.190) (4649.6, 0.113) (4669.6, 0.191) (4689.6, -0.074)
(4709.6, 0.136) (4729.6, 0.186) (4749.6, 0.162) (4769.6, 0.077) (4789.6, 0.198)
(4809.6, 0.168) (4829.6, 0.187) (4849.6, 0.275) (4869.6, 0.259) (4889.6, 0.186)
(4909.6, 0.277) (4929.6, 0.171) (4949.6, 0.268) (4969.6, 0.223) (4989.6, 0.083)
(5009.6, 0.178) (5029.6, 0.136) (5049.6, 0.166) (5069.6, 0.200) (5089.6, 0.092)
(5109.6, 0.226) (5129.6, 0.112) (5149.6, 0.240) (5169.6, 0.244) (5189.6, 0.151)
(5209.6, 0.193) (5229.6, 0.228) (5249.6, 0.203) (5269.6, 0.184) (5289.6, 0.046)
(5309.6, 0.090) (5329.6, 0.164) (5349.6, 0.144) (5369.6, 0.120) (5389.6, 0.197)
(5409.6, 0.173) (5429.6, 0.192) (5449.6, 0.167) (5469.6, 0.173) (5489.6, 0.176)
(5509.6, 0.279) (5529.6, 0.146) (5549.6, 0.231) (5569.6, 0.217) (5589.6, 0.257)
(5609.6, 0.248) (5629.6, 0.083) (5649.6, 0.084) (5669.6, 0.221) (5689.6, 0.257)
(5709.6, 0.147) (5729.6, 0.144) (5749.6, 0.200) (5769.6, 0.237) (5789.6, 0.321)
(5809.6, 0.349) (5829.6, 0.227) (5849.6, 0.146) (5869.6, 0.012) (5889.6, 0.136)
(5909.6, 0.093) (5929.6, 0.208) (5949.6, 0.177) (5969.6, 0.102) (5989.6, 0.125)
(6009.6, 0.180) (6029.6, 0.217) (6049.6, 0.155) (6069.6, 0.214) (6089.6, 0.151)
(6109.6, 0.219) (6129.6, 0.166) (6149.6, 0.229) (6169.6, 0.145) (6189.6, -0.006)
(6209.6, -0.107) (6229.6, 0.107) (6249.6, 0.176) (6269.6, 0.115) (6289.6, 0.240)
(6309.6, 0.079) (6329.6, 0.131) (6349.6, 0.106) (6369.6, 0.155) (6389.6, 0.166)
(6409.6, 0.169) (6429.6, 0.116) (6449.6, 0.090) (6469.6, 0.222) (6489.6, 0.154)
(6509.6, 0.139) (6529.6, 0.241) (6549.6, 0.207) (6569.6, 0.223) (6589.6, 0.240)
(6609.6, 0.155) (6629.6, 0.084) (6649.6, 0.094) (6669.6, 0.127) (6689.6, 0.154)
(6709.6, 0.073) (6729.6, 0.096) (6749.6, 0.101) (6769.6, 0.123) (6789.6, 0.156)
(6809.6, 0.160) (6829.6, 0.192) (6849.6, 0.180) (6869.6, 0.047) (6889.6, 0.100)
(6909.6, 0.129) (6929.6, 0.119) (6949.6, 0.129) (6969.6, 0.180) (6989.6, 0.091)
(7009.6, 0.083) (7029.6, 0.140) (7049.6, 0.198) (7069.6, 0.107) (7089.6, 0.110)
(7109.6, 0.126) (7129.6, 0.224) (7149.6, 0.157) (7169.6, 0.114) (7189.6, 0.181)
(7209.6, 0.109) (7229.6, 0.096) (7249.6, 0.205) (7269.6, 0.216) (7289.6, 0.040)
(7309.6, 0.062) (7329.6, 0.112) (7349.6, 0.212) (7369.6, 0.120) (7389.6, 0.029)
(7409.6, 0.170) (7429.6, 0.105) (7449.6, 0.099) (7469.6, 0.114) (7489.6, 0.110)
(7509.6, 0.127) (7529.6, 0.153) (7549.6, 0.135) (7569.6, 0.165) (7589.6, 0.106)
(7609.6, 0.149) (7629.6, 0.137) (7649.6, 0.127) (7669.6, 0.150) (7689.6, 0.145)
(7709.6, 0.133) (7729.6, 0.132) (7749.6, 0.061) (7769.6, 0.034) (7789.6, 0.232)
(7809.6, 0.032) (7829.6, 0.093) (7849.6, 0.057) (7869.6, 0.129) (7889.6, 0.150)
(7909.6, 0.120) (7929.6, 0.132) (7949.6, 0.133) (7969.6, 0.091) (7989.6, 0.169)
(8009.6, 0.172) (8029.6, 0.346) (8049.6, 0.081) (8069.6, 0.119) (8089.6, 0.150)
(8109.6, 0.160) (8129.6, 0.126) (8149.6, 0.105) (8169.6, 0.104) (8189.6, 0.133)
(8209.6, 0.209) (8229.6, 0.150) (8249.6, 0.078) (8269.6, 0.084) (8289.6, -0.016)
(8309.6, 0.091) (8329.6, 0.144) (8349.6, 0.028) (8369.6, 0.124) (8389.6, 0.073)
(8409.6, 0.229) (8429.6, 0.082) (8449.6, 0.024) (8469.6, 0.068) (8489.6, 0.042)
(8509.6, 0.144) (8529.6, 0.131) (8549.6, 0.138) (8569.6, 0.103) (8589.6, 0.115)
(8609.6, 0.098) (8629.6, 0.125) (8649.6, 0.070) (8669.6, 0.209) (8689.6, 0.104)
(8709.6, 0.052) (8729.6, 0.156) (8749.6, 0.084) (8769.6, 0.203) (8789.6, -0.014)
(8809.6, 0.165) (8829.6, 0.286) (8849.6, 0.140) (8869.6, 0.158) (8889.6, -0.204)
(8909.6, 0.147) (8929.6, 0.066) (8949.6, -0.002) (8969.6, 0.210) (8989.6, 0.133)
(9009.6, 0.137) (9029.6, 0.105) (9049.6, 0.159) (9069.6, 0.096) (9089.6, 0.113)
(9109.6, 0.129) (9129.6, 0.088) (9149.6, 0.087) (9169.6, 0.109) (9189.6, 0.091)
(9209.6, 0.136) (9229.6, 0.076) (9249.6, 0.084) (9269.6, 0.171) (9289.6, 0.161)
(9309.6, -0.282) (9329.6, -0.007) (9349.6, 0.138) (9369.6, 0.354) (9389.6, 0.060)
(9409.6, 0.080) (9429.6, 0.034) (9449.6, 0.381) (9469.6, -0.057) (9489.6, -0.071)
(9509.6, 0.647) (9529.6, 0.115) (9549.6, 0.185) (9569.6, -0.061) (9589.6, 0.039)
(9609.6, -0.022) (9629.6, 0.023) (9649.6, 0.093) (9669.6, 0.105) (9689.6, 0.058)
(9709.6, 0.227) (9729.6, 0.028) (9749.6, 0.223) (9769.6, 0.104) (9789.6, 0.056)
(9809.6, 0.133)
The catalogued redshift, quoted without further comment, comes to 0.22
